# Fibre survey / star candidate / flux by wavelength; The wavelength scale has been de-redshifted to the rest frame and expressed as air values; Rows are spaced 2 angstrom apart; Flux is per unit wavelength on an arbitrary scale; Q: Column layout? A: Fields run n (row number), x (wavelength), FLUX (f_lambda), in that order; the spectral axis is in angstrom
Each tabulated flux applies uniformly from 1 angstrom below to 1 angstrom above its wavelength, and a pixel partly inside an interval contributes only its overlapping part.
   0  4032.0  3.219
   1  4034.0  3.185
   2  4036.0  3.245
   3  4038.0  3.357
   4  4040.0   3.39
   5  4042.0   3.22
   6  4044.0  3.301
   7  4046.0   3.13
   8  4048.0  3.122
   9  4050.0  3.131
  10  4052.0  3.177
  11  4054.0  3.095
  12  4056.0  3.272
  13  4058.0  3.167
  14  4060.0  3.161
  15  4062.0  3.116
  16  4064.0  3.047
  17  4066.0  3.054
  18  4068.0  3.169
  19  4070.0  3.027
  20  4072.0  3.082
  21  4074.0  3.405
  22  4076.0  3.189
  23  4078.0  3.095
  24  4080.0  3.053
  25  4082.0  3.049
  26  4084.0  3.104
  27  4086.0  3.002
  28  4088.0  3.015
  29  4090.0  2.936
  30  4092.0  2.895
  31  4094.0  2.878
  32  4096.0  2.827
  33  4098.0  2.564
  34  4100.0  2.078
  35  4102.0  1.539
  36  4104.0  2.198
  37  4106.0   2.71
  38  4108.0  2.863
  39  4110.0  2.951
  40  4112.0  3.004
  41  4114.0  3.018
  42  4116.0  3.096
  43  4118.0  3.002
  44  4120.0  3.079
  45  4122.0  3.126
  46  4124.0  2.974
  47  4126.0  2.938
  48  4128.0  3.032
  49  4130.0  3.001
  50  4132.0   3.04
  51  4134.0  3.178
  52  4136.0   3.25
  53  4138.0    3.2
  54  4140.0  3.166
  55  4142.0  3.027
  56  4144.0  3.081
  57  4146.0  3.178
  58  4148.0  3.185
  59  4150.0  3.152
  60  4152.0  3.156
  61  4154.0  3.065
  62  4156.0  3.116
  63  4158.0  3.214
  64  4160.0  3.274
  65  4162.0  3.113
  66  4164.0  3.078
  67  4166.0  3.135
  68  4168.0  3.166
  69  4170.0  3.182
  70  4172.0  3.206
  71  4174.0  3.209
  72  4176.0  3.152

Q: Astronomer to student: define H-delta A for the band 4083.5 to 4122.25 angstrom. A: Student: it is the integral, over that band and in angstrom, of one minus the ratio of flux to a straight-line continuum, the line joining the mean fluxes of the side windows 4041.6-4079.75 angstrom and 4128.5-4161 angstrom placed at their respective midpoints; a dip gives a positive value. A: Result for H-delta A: 4.5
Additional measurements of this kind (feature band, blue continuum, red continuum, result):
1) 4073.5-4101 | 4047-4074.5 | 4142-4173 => 1.89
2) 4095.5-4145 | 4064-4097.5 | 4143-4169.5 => 3.52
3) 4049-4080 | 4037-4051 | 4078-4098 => -0.37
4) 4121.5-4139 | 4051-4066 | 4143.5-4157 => 0.31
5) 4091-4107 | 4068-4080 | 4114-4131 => 3.26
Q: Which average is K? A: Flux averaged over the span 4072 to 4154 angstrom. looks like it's 2.96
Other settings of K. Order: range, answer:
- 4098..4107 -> 2.18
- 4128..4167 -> 3.13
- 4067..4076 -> 3.17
